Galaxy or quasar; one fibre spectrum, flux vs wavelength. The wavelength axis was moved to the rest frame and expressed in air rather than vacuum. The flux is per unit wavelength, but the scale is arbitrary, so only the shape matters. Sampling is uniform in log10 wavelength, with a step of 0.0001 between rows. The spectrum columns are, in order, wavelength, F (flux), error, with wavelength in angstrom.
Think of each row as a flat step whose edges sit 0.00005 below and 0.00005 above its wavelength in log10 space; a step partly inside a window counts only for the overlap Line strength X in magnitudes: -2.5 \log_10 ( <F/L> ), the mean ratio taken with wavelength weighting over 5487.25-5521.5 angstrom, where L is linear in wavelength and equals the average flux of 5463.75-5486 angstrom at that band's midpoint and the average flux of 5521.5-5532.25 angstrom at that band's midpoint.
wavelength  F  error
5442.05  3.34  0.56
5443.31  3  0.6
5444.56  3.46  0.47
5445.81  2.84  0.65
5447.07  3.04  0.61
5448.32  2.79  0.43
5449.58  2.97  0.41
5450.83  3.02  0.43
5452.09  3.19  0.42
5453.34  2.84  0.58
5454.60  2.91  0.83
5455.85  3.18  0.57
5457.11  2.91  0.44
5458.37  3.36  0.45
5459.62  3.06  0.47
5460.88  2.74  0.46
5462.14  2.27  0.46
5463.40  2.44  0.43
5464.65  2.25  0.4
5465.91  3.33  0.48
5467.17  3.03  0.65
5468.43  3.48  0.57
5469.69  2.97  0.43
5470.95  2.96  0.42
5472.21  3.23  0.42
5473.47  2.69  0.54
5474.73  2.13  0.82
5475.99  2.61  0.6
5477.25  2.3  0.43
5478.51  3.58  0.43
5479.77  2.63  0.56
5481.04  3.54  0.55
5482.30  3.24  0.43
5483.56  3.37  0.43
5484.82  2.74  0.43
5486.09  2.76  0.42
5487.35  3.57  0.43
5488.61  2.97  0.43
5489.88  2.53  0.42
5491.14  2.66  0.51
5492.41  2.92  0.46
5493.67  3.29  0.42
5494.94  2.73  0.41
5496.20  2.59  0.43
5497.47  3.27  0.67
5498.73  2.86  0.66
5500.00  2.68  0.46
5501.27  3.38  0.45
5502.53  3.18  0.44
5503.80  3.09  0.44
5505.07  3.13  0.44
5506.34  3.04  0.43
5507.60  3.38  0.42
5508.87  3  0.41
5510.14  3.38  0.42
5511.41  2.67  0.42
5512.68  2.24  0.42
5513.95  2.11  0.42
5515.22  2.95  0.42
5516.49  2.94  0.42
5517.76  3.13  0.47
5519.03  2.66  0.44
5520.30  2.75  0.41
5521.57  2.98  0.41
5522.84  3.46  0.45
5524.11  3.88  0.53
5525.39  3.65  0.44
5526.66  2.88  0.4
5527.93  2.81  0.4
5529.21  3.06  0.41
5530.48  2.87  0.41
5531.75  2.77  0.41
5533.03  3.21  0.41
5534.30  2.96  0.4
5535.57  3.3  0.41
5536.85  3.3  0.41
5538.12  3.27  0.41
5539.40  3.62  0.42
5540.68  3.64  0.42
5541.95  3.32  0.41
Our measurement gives 0.05 mag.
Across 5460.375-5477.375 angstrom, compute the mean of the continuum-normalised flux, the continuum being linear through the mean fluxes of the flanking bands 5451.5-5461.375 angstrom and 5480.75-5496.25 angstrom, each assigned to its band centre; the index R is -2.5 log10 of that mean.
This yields 0.097 mag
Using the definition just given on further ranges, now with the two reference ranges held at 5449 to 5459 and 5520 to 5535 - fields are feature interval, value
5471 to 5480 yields 0.12 mag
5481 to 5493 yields 0.03 mag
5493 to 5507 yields 0.02 mag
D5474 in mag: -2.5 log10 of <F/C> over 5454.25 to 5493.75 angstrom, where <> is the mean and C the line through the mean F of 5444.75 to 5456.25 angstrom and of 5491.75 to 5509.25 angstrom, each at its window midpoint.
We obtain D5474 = 0.03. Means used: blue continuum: 2.99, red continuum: 3.04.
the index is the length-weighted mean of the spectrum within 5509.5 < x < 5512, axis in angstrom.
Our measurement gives 3.03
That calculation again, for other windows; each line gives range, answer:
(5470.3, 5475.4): 2.75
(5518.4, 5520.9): 2.71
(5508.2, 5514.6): 2.68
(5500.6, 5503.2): 3.27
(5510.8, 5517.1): 2.58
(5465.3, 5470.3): 3.2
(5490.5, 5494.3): 2.96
